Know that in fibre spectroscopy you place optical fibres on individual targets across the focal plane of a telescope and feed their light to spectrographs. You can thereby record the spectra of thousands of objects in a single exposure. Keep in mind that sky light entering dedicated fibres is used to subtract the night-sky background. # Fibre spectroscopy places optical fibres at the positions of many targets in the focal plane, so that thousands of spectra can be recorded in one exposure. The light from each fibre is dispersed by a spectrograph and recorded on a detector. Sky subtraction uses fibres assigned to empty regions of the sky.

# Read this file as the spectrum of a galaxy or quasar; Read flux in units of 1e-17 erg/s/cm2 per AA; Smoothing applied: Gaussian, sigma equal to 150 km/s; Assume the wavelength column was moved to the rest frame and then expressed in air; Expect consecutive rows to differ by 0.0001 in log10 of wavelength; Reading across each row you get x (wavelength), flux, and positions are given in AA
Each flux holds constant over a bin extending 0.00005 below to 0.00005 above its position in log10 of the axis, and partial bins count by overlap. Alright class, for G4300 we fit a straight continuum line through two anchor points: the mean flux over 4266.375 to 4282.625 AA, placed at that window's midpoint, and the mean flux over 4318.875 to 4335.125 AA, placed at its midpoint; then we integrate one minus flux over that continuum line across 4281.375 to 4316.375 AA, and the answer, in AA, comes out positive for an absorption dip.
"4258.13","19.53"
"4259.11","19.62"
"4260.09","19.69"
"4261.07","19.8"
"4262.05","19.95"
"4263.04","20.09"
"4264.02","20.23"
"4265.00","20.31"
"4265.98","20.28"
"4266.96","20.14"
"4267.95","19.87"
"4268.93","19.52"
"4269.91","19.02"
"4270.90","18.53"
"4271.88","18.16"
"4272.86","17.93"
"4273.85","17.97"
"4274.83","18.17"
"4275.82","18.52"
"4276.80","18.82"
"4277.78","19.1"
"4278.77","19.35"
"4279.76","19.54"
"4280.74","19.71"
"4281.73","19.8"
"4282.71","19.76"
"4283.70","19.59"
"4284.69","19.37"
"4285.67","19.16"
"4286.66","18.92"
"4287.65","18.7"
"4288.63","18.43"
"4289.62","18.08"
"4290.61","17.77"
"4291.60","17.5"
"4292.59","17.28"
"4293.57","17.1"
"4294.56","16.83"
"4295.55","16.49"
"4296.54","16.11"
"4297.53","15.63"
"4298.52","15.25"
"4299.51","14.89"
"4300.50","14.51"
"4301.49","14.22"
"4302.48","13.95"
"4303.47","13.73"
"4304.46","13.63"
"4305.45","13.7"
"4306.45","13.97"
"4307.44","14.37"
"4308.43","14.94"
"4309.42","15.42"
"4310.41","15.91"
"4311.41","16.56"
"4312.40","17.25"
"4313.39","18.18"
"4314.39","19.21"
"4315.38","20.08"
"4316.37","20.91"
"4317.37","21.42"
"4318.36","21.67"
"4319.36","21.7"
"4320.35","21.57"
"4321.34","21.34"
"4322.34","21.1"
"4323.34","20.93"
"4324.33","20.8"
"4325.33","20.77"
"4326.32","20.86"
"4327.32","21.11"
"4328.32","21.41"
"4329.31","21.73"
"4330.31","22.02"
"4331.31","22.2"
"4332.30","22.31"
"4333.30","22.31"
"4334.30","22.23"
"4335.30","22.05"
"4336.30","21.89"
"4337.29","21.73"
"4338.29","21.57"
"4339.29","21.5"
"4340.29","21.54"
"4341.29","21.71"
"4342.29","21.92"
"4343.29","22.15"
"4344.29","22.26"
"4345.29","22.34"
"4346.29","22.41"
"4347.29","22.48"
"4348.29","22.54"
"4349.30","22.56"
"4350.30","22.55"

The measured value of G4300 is 5.8 AA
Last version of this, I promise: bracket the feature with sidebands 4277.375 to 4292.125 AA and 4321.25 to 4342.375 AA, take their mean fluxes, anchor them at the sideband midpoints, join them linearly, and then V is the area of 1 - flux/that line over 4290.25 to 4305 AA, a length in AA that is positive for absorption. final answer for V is 3.0 AA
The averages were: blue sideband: 19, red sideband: 21.6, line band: 15.6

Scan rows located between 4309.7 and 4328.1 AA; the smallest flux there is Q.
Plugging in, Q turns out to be 15.91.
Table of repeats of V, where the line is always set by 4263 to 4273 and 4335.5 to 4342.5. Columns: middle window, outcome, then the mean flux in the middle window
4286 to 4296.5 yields 1.3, 17.7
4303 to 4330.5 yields 3.0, 18.8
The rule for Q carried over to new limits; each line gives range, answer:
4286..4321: 13.63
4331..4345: 21.5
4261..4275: 17.93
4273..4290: 17.97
